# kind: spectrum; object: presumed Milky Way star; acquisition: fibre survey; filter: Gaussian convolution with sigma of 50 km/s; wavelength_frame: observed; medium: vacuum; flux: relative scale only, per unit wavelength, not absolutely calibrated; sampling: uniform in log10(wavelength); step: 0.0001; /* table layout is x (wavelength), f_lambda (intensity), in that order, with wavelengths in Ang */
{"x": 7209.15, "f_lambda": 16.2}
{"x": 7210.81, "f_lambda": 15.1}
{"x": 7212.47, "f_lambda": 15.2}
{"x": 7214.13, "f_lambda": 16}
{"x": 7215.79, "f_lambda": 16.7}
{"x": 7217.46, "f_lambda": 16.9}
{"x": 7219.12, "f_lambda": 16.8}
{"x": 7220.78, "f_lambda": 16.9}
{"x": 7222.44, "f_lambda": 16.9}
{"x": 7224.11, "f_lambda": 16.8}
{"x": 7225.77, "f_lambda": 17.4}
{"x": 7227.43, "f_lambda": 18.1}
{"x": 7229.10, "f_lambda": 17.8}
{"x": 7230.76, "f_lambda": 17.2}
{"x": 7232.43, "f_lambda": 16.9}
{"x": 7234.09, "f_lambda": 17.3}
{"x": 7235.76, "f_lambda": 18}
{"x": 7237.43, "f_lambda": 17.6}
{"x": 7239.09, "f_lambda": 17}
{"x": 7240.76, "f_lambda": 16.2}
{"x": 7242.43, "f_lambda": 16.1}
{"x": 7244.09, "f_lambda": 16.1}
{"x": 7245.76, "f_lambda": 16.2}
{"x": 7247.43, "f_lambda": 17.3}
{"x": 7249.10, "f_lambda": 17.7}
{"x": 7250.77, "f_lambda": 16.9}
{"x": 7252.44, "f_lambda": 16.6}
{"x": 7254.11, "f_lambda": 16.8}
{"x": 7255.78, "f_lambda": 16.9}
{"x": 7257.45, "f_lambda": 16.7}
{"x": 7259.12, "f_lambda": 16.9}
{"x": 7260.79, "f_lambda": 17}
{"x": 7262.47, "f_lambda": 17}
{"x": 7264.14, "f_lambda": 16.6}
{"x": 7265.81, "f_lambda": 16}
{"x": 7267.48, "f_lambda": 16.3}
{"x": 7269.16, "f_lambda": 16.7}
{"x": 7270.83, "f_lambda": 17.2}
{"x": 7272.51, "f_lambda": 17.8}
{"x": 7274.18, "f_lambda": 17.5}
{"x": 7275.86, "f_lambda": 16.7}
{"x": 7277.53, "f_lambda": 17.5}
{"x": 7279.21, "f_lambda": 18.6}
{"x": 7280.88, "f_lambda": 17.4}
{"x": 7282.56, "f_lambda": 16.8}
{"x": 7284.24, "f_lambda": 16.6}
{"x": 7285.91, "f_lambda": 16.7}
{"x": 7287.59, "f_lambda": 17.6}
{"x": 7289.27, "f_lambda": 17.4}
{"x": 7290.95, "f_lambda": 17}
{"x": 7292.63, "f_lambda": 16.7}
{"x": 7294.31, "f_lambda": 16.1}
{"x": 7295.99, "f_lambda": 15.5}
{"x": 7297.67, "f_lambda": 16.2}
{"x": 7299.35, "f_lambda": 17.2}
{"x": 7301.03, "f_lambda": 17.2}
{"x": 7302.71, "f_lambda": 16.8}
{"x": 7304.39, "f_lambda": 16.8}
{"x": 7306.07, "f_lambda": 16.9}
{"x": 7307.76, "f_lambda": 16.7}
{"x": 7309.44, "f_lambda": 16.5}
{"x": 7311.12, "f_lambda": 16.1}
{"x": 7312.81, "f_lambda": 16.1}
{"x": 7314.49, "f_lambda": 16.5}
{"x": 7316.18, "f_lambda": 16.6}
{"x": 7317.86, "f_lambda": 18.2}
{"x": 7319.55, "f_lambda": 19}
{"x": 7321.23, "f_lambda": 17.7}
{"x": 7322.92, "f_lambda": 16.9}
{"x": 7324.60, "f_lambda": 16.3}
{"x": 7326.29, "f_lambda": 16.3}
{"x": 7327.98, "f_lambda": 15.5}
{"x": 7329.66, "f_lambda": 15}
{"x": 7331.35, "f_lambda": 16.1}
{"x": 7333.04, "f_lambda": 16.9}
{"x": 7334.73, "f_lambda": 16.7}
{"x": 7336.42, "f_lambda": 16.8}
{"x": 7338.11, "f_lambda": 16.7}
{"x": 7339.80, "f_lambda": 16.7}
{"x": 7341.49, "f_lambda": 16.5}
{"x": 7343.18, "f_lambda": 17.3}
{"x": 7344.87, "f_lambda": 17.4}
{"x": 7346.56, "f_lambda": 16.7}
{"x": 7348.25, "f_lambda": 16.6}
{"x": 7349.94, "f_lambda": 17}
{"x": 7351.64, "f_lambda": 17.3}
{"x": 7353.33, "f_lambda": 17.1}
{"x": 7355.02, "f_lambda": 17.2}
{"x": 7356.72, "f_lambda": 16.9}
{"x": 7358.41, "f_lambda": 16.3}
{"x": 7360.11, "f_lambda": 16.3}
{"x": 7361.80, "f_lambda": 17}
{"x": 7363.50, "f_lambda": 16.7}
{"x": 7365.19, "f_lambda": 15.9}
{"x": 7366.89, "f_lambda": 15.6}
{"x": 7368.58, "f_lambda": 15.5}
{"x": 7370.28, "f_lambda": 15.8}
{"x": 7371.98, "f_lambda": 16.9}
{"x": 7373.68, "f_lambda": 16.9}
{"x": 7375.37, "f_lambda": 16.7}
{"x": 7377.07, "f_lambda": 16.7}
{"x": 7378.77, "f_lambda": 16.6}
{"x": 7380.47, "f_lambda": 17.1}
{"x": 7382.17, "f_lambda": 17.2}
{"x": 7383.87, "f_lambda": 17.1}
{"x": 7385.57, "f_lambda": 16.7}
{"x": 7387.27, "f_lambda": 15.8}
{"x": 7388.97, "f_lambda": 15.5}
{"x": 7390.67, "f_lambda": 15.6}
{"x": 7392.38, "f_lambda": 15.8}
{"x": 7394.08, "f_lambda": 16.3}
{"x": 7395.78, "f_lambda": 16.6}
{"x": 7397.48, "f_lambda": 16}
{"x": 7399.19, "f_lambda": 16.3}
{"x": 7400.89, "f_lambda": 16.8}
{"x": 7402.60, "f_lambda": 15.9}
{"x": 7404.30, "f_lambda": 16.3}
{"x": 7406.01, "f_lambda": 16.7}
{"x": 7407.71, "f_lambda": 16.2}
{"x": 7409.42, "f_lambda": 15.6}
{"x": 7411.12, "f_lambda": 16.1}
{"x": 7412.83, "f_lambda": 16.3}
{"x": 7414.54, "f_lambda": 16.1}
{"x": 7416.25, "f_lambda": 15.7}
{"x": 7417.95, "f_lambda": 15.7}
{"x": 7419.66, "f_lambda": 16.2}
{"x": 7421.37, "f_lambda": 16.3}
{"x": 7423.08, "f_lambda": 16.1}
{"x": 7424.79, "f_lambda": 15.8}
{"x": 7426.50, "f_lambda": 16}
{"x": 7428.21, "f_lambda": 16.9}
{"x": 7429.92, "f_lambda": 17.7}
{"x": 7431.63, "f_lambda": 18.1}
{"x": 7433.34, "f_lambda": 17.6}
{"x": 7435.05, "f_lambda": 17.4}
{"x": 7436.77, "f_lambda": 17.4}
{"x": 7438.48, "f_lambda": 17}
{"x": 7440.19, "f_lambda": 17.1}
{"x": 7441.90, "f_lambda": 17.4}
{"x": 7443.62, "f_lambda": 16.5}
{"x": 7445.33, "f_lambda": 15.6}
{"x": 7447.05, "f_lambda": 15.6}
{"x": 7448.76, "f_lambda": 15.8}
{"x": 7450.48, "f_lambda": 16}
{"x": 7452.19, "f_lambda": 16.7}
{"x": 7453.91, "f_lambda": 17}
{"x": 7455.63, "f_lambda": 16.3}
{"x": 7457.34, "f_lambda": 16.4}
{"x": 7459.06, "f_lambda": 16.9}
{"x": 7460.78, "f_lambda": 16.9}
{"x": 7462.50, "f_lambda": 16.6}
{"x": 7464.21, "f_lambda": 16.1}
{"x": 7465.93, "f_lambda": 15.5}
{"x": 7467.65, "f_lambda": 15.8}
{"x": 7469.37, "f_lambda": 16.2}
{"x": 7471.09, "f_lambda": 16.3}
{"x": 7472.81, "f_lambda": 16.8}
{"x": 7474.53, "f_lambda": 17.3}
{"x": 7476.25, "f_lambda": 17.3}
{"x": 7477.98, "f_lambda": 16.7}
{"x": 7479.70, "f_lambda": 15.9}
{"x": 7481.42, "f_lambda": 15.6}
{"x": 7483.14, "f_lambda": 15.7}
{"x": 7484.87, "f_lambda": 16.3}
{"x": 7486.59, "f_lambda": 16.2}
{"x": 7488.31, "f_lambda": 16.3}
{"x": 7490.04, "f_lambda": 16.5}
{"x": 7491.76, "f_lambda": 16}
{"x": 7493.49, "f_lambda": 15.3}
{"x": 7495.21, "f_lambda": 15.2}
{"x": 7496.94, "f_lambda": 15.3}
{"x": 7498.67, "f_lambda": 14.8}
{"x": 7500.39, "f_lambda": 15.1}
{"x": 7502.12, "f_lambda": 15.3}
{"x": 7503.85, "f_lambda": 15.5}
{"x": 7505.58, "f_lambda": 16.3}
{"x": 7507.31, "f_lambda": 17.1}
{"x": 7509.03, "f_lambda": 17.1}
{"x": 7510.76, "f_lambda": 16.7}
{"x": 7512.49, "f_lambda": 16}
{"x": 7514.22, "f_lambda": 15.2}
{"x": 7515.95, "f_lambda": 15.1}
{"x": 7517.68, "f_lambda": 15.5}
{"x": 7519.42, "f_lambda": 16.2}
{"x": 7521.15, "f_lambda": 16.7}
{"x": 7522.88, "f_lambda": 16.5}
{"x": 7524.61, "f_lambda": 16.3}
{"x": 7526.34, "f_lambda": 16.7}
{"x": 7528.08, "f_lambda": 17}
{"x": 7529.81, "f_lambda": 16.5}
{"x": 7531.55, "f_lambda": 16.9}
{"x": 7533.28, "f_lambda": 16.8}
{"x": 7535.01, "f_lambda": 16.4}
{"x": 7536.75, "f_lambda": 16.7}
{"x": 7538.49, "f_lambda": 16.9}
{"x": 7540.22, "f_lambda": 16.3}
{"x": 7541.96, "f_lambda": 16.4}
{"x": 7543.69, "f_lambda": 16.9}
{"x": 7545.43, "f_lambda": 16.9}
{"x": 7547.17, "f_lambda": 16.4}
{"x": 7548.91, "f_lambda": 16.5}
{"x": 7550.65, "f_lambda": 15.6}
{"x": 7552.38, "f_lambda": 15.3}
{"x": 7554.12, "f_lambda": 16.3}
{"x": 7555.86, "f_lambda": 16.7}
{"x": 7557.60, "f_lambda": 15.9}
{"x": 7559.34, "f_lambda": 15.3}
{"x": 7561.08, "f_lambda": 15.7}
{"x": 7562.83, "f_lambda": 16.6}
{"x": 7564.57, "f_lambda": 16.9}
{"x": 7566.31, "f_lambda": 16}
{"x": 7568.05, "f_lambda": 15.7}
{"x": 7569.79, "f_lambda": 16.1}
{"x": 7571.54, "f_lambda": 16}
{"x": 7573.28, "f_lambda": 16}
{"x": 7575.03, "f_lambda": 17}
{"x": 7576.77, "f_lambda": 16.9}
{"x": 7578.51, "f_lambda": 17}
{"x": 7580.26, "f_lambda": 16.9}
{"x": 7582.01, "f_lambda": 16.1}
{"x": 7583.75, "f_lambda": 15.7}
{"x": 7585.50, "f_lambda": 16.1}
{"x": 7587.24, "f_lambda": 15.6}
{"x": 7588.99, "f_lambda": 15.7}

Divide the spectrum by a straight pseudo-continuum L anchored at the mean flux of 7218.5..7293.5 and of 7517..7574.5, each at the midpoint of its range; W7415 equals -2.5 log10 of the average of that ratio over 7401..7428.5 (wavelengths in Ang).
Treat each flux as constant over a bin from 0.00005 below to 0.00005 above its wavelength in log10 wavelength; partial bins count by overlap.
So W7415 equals 0.03 mag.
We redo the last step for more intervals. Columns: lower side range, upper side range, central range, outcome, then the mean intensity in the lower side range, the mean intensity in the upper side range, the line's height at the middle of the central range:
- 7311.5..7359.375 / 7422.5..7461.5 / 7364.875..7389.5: 0.022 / 16.8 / 16.7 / 16.8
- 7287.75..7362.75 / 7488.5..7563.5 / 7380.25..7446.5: 0.001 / 16.7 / 16.1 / 16.5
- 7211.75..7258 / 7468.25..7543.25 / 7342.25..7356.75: -0.029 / 16.9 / 16.2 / 16.6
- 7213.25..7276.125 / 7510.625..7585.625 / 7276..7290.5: -0.028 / 16.9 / 16.3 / 16.9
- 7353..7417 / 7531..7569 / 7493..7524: 0.033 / 16.4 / 16.3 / 16.3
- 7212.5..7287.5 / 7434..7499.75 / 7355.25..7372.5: 0.021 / 17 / 16.3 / 16.6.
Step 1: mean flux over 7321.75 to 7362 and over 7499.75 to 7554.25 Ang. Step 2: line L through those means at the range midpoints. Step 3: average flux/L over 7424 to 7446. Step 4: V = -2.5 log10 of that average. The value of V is -0.03 mag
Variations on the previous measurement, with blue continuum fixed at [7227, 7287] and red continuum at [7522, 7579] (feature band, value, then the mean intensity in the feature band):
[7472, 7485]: 0.01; 16.4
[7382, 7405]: 0.03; 16.3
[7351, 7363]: 0.00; 16.9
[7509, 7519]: 0.04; 15.8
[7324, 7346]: 0.02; 16.5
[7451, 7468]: 0.01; 16.4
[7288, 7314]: 0.02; 16.6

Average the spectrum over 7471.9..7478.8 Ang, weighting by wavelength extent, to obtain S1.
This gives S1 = 17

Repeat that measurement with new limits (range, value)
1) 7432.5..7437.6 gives 17.4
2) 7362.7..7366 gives 16.3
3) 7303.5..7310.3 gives 16.7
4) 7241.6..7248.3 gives 16.4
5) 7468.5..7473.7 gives 16.4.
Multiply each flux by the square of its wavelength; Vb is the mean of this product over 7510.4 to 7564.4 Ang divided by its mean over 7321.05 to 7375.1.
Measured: 1.0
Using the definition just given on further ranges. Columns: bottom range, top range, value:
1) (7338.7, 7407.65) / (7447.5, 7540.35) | 1.01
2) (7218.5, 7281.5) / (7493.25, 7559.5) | 1.02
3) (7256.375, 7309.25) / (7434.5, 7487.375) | 1.02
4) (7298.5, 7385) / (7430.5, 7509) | 1.01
